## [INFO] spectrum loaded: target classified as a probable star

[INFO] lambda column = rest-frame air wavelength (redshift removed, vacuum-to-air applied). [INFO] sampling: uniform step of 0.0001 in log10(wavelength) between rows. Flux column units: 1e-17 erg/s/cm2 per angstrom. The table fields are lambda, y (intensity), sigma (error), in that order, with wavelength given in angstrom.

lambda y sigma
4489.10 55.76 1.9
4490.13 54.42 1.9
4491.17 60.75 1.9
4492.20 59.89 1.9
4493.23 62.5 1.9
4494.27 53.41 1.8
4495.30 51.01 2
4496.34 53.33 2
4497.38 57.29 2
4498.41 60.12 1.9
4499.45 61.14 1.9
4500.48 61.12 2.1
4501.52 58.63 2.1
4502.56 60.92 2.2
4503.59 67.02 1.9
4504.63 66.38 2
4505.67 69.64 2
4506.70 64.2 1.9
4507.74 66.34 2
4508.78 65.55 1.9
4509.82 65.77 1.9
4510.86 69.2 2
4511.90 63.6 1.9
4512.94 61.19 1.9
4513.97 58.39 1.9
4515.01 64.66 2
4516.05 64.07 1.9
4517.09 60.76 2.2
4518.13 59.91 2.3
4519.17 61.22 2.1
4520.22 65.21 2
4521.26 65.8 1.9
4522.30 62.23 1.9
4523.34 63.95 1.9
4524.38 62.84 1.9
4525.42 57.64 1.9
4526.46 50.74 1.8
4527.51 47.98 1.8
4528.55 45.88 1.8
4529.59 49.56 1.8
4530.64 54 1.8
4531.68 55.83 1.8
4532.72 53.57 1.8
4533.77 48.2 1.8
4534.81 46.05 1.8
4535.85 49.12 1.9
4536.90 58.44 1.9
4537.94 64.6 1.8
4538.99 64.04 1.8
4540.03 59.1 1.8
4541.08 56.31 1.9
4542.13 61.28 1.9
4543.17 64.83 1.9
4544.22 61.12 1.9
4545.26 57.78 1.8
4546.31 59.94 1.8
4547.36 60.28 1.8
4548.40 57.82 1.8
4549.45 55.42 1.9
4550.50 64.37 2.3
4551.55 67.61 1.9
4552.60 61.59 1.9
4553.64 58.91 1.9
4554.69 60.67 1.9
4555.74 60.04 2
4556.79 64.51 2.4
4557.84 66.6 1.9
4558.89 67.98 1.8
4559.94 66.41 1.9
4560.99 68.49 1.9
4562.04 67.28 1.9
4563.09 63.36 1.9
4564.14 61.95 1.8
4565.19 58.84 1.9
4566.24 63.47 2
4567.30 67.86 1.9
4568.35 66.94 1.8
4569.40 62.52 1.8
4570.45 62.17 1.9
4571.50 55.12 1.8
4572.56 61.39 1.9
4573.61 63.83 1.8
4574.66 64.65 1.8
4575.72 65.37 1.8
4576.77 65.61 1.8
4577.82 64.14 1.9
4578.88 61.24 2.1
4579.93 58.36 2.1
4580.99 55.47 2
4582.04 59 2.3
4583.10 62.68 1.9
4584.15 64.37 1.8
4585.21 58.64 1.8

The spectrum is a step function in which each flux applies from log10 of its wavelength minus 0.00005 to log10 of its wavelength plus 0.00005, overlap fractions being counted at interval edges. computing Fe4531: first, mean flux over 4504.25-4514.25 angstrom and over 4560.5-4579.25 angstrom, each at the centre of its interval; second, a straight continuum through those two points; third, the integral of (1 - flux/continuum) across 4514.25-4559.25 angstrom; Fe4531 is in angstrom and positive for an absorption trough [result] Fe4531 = 3.7 angstrom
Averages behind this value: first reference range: 65.2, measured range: 59.1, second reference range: 63.6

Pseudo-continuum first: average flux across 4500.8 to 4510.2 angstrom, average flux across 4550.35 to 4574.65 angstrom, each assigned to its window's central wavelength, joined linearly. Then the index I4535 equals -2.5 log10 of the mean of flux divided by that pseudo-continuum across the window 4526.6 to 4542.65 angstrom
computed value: 0.18 mag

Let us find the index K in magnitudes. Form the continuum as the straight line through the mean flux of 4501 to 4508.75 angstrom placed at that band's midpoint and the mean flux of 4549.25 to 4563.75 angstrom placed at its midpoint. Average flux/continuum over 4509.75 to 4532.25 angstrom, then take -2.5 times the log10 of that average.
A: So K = 0.09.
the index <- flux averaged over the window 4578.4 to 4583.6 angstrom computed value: 59.3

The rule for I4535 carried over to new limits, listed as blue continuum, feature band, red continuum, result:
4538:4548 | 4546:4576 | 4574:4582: -0.03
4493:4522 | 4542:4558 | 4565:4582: 0.02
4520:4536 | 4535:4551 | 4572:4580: -0.03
